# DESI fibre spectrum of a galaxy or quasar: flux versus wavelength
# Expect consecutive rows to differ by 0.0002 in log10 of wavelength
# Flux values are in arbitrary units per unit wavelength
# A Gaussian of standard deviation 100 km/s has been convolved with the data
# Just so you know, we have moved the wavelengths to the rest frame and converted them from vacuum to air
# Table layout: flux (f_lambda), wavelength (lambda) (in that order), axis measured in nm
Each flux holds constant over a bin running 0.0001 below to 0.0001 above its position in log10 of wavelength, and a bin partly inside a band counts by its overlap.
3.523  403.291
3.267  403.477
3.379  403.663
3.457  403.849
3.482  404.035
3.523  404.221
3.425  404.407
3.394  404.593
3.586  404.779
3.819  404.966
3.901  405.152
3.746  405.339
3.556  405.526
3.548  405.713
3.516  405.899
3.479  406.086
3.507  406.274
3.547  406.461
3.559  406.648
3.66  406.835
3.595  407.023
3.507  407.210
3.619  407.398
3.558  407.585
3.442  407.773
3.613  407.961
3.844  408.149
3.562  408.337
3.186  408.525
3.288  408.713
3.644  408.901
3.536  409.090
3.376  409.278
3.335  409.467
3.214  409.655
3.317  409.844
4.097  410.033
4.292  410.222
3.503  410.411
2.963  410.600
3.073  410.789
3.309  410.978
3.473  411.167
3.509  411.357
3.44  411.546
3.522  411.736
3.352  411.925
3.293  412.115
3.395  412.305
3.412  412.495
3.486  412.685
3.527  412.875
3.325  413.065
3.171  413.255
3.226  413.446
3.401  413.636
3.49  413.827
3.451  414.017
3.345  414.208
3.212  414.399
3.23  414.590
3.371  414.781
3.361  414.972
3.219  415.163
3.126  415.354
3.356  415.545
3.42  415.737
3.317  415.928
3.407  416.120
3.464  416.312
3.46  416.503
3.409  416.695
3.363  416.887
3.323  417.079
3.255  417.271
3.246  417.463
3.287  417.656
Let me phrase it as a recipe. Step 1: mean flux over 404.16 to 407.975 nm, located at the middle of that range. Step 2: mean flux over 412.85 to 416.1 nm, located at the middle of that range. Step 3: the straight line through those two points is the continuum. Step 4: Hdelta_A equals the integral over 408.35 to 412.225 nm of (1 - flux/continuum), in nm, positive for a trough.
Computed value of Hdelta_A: 0.01 nm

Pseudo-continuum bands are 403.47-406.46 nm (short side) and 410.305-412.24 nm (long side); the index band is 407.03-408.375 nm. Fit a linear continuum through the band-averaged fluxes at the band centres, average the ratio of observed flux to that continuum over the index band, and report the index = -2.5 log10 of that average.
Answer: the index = -0.04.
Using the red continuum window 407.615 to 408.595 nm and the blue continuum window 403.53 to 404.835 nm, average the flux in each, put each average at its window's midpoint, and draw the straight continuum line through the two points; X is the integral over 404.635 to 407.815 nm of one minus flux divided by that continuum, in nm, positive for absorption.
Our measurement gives -0.09 nm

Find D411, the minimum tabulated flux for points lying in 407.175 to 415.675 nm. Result 2.963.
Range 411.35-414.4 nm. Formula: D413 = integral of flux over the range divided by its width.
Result 3.39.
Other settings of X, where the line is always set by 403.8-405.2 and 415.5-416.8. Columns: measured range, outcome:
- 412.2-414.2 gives 0.04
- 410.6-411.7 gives 0.04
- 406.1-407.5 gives -0.01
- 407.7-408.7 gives 0.00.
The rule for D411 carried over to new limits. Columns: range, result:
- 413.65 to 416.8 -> 3.126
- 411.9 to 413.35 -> 3.171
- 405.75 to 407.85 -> 3.442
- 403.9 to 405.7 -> 3.394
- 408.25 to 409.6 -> 3.186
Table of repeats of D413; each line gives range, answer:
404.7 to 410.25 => 3.57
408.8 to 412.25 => 3.46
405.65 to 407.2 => 3.55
